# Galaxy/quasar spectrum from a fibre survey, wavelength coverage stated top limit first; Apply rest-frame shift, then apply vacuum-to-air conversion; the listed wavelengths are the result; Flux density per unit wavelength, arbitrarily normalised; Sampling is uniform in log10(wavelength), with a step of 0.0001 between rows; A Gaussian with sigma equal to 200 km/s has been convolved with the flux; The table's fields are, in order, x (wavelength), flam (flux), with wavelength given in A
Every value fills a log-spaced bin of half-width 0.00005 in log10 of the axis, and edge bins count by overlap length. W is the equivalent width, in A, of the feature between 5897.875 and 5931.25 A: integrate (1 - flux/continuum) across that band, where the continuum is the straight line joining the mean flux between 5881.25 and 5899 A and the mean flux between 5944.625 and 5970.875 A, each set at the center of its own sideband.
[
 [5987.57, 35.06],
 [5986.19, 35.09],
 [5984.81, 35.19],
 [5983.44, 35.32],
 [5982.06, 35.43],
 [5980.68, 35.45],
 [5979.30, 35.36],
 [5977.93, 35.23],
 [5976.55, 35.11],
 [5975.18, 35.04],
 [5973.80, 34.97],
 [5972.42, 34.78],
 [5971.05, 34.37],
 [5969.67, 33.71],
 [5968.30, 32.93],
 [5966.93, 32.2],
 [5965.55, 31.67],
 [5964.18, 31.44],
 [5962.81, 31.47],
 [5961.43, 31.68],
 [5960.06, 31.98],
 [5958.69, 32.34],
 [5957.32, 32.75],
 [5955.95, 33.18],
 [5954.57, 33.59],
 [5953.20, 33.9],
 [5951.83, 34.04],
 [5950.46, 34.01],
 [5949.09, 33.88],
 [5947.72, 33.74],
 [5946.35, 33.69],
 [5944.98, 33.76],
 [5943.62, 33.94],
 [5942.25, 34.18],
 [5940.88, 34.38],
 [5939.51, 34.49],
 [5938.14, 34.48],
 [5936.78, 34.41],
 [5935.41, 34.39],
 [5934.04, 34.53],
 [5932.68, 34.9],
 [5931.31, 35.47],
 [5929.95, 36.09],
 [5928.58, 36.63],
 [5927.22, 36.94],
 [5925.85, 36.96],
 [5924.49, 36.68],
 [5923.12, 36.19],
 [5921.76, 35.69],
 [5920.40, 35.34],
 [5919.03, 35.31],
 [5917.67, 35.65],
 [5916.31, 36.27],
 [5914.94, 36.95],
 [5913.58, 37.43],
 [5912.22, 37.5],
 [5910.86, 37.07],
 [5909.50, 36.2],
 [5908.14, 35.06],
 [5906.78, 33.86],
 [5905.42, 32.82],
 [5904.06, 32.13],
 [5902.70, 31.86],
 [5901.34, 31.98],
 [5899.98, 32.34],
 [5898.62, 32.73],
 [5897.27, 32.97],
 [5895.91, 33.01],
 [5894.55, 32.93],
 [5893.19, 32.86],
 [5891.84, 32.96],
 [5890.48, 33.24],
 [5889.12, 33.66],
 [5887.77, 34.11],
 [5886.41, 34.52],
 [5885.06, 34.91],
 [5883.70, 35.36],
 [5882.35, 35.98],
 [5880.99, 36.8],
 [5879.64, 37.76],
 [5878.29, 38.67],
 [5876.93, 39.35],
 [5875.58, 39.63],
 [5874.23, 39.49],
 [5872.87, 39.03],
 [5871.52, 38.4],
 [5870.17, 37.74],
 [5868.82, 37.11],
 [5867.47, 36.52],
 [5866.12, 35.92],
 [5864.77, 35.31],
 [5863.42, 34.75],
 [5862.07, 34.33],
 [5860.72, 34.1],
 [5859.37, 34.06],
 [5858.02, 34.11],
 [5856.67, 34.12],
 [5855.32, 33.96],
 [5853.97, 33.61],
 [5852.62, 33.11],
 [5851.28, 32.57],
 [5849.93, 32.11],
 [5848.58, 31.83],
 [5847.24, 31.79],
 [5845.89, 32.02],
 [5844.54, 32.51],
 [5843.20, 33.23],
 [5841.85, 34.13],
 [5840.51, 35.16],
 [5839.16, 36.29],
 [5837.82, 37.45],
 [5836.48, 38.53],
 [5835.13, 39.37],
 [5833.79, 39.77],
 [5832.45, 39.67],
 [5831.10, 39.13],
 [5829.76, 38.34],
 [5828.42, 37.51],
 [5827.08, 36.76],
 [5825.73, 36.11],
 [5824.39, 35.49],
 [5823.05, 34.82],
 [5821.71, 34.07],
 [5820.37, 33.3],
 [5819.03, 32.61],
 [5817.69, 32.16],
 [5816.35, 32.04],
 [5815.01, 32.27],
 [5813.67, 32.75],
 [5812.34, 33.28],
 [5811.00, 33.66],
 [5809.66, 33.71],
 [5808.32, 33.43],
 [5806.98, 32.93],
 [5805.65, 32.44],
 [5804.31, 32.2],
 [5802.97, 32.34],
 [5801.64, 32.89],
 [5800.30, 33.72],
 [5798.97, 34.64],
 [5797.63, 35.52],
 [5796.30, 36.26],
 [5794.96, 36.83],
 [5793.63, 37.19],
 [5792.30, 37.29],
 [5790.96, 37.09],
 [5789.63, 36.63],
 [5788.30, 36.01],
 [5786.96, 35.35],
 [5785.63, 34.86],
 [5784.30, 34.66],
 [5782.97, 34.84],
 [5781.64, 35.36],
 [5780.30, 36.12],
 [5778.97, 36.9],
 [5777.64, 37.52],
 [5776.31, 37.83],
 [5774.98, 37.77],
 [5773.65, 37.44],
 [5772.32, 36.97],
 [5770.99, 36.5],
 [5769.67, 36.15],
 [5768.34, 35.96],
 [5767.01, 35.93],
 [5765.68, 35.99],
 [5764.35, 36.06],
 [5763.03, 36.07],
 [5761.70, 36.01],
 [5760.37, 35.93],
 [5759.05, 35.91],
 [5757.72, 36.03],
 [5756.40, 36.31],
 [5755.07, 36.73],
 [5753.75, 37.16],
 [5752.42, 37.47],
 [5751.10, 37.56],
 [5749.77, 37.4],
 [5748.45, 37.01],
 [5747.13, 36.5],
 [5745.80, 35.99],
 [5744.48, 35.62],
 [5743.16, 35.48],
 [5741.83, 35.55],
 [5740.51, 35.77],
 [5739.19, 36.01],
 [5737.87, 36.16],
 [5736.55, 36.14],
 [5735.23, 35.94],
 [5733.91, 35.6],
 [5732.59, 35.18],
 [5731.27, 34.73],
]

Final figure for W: -1.7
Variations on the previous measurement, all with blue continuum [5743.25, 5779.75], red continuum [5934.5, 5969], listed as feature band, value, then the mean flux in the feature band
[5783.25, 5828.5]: 1.7 A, 34.5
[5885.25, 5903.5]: 0.7 A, 33.1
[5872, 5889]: -1.2 A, 37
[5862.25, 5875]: -0.8 A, 37.1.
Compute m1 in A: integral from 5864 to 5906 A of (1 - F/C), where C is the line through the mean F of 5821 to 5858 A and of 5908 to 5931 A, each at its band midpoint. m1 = 0.8 A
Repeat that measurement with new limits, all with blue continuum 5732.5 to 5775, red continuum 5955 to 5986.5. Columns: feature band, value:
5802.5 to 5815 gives 1.0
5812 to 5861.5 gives 0.9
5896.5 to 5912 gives 0.4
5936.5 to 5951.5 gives 0.0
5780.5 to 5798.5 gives 0.0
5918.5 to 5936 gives -0.8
